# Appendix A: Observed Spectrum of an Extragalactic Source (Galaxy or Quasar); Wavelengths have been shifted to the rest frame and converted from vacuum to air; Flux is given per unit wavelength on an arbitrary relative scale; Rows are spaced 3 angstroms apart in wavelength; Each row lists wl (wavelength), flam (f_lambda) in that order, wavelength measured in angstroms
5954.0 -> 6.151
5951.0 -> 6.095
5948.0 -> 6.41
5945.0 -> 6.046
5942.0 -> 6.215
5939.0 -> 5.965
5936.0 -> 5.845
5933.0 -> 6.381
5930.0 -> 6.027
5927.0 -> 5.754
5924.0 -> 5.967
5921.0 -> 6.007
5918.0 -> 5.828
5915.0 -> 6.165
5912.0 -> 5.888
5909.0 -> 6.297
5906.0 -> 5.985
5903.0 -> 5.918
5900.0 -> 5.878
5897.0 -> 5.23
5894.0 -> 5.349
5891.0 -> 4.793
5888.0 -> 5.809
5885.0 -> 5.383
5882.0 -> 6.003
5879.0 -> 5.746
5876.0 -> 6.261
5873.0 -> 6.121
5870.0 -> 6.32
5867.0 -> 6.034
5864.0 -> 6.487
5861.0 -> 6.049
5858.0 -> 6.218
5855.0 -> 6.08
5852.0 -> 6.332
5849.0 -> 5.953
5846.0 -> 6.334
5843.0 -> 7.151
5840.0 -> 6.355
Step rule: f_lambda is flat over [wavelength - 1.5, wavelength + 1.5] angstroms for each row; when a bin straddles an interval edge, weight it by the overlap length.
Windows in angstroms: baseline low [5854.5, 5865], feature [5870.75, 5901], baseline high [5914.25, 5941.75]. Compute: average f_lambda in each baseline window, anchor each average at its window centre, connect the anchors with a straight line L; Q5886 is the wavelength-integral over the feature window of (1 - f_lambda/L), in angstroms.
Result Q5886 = 2.3 angstroms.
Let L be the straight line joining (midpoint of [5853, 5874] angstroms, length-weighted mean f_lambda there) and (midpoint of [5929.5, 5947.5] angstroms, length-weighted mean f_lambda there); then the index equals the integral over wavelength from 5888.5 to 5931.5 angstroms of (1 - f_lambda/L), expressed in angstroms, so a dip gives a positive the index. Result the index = 2.4 angstroms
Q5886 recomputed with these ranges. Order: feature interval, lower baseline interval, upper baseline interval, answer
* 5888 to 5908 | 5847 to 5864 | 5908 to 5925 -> 1.6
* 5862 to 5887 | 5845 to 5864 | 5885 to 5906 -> -0.8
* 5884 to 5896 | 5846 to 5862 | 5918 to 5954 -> 1.5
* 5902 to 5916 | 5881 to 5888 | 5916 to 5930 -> -0.5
